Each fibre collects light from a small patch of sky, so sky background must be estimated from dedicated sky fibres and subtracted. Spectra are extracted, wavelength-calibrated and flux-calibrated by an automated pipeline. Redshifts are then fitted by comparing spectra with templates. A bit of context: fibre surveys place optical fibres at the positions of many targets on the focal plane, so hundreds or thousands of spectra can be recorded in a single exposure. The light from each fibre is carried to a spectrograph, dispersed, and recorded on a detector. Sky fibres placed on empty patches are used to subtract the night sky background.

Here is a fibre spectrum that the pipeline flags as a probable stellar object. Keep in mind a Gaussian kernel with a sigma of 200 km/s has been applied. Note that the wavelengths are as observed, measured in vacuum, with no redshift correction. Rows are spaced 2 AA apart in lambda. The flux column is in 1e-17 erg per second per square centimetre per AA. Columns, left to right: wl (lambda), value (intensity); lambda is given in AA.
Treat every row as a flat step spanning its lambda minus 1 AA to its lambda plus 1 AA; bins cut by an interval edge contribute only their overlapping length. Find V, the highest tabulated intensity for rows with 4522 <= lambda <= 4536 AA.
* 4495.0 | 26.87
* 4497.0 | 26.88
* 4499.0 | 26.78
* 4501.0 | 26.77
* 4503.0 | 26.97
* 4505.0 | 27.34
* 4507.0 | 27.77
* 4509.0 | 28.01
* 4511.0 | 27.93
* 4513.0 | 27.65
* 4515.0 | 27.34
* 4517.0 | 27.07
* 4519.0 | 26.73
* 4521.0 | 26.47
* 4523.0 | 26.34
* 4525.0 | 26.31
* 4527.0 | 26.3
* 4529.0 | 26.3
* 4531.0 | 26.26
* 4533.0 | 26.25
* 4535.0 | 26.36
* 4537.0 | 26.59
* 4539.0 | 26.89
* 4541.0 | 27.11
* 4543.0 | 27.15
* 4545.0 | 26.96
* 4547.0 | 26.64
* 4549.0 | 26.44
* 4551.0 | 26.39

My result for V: 26.36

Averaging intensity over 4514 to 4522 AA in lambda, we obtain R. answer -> 26.9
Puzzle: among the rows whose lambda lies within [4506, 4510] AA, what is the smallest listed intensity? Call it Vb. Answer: 27.77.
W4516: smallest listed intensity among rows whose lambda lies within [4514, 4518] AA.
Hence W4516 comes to 27.07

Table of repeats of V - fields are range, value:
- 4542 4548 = 27.15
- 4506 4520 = 28.01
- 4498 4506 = 27.34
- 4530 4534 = 26.26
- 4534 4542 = 27.11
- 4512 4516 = 27.65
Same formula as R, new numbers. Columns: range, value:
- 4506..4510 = 27.9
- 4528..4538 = 26.4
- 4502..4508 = 27.4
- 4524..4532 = 26.3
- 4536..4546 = 26.9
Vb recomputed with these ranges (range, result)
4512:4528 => 26.3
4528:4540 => 26.25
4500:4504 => 26.77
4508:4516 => 27.34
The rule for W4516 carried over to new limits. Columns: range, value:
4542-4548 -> 26.64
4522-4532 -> 26.26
